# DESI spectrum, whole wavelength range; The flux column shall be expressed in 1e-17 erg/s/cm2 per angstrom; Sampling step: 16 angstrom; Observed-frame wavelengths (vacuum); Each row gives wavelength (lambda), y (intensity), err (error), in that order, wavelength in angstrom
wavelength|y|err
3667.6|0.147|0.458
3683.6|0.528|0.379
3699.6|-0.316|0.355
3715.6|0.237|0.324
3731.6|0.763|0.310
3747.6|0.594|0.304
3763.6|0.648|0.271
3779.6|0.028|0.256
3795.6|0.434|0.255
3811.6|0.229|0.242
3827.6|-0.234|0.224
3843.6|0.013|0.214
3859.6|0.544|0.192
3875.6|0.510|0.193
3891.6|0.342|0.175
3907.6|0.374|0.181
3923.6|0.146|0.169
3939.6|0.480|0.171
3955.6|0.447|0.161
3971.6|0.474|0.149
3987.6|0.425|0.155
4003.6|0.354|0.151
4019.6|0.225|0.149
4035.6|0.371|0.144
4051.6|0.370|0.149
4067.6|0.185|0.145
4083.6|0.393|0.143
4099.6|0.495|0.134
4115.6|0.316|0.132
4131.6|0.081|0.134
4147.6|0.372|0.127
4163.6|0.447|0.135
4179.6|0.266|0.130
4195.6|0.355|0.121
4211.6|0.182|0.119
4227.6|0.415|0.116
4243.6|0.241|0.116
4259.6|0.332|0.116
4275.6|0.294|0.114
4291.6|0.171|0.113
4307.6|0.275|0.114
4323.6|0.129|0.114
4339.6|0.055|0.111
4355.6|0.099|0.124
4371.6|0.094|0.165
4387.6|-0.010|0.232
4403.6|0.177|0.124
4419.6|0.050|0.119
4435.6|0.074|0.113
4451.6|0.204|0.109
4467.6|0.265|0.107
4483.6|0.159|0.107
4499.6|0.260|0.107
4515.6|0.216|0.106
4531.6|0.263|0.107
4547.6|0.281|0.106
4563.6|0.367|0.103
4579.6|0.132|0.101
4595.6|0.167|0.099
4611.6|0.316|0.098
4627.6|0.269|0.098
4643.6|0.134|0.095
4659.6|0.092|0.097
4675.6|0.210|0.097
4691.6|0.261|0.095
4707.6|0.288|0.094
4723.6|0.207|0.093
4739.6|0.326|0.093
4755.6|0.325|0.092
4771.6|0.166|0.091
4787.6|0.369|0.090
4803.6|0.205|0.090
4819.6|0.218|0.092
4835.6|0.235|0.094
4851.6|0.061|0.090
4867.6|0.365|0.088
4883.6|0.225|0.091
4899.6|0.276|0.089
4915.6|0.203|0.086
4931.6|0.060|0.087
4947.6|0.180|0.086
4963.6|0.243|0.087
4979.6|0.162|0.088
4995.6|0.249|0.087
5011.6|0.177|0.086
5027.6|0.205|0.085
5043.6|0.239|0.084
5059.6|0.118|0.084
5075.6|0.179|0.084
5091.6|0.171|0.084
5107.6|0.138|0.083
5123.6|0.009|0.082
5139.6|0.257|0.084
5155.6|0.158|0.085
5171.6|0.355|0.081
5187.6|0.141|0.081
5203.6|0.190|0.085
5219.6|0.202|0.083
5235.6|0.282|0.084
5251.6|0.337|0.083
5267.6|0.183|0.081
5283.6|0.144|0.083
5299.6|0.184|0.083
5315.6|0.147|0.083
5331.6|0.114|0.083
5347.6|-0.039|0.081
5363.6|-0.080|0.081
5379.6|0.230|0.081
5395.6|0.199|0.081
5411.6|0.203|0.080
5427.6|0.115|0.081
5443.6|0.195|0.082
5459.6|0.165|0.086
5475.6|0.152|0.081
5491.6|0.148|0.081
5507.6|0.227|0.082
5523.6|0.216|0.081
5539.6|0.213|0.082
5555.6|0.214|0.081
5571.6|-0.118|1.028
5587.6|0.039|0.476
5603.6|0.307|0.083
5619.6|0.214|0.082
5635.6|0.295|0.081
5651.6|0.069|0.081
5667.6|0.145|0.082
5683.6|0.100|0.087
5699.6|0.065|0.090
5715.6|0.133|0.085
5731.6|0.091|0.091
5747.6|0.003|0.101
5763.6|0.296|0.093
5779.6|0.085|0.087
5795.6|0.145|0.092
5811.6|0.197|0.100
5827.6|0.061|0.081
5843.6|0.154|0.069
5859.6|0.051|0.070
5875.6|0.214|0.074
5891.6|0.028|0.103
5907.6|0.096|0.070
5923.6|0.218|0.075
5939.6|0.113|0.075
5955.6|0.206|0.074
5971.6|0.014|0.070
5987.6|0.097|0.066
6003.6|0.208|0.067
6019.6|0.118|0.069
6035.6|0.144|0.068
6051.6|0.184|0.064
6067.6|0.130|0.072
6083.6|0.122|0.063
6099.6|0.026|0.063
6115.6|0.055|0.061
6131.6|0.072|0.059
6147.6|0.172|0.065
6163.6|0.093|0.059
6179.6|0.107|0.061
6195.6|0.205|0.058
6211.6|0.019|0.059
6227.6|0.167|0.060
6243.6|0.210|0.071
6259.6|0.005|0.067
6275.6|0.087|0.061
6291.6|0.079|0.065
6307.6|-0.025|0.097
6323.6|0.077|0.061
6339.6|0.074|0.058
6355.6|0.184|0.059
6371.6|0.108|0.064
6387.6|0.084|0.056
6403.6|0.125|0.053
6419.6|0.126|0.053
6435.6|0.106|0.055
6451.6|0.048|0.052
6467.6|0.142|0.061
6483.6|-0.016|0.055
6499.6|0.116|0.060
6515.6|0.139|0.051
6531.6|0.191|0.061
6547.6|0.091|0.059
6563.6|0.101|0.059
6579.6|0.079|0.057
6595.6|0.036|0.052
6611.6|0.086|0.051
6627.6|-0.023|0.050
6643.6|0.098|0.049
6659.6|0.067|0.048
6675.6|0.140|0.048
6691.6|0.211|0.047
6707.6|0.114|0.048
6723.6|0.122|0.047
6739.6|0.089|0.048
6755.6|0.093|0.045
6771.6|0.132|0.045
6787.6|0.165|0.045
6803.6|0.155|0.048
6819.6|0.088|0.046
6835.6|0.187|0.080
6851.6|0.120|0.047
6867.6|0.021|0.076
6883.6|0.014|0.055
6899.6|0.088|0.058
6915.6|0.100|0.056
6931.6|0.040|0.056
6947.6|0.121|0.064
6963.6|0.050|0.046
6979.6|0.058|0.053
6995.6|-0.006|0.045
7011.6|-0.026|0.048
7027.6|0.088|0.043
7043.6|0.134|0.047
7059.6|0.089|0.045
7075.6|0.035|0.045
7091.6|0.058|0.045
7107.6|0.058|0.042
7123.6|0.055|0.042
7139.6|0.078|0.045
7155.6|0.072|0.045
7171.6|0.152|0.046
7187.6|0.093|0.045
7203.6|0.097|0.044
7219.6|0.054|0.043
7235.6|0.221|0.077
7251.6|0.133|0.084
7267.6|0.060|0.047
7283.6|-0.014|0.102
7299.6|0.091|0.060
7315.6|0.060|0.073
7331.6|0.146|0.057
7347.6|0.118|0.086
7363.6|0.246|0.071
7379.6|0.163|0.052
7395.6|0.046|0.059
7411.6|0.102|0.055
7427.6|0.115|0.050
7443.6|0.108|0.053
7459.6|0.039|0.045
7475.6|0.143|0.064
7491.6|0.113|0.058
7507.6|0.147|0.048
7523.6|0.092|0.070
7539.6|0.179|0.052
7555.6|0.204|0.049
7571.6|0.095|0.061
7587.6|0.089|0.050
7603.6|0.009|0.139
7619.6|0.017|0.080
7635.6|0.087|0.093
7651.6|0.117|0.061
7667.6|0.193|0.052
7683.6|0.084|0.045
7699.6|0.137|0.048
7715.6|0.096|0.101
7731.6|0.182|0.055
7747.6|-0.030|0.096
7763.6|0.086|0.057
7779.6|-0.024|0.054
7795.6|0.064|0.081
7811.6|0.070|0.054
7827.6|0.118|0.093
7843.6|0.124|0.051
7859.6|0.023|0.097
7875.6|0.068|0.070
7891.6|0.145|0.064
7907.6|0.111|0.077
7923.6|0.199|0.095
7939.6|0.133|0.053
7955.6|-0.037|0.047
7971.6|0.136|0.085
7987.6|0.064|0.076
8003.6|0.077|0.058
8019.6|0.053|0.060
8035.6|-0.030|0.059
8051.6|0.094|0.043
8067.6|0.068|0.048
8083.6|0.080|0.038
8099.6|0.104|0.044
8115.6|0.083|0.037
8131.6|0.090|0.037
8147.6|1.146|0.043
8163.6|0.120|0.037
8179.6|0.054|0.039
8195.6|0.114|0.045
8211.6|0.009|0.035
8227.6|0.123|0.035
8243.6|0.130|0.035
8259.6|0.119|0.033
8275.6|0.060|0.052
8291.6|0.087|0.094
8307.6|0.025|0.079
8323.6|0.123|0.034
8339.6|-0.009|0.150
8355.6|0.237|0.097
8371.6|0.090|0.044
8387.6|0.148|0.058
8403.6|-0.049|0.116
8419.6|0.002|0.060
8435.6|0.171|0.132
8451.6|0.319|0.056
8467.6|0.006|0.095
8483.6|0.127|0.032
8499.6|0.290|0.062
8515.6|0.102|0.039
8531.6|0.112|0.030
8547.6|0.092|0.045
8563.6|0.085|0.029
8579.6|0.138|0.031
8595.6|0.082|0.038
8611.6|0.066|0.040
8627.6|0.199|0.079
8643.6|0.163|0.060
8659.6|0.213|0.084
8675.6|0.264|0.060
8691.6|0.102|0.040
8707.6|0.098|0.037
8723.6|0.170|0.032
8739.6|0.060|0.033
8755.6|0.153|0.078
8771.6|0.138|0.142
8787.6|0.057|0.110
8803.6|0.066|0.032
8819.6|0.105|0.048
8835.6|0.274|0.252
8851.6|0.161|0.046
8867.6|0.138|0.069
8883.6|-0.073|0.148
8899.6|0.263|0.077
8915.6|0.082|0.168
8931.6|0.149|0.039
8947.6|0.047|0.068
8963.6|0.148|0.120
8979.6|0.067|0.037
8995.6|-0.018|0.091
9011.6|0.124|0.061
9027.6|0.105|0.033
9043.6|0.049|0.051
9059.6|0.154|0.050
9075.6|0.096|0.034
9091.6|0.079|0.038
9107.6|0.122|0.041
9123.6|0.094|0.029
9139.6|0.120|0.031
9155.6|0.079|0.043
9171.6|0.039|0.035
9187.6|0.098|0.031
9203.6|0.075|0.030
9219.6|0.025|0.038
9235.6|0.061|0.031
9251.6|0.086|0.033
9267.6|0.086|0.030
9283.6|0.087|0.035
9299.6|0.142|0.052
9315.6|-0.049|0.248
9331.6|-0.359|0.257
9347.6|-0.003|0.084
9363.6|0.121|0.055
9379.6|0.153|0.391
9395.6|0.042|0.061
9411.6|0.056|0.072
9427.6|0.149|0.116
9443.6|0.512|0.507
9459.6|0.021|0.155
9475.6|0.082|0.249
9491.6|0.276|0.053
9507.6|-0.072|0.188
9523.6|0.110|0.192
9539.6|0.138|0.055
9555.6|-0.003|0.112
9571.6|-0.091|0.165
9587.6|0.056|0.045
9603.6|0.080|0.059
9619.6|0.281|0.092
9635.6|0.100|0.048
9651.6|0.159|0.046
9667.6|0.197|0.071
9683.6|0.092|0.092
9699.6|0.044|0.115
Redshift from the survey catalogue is 1.18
